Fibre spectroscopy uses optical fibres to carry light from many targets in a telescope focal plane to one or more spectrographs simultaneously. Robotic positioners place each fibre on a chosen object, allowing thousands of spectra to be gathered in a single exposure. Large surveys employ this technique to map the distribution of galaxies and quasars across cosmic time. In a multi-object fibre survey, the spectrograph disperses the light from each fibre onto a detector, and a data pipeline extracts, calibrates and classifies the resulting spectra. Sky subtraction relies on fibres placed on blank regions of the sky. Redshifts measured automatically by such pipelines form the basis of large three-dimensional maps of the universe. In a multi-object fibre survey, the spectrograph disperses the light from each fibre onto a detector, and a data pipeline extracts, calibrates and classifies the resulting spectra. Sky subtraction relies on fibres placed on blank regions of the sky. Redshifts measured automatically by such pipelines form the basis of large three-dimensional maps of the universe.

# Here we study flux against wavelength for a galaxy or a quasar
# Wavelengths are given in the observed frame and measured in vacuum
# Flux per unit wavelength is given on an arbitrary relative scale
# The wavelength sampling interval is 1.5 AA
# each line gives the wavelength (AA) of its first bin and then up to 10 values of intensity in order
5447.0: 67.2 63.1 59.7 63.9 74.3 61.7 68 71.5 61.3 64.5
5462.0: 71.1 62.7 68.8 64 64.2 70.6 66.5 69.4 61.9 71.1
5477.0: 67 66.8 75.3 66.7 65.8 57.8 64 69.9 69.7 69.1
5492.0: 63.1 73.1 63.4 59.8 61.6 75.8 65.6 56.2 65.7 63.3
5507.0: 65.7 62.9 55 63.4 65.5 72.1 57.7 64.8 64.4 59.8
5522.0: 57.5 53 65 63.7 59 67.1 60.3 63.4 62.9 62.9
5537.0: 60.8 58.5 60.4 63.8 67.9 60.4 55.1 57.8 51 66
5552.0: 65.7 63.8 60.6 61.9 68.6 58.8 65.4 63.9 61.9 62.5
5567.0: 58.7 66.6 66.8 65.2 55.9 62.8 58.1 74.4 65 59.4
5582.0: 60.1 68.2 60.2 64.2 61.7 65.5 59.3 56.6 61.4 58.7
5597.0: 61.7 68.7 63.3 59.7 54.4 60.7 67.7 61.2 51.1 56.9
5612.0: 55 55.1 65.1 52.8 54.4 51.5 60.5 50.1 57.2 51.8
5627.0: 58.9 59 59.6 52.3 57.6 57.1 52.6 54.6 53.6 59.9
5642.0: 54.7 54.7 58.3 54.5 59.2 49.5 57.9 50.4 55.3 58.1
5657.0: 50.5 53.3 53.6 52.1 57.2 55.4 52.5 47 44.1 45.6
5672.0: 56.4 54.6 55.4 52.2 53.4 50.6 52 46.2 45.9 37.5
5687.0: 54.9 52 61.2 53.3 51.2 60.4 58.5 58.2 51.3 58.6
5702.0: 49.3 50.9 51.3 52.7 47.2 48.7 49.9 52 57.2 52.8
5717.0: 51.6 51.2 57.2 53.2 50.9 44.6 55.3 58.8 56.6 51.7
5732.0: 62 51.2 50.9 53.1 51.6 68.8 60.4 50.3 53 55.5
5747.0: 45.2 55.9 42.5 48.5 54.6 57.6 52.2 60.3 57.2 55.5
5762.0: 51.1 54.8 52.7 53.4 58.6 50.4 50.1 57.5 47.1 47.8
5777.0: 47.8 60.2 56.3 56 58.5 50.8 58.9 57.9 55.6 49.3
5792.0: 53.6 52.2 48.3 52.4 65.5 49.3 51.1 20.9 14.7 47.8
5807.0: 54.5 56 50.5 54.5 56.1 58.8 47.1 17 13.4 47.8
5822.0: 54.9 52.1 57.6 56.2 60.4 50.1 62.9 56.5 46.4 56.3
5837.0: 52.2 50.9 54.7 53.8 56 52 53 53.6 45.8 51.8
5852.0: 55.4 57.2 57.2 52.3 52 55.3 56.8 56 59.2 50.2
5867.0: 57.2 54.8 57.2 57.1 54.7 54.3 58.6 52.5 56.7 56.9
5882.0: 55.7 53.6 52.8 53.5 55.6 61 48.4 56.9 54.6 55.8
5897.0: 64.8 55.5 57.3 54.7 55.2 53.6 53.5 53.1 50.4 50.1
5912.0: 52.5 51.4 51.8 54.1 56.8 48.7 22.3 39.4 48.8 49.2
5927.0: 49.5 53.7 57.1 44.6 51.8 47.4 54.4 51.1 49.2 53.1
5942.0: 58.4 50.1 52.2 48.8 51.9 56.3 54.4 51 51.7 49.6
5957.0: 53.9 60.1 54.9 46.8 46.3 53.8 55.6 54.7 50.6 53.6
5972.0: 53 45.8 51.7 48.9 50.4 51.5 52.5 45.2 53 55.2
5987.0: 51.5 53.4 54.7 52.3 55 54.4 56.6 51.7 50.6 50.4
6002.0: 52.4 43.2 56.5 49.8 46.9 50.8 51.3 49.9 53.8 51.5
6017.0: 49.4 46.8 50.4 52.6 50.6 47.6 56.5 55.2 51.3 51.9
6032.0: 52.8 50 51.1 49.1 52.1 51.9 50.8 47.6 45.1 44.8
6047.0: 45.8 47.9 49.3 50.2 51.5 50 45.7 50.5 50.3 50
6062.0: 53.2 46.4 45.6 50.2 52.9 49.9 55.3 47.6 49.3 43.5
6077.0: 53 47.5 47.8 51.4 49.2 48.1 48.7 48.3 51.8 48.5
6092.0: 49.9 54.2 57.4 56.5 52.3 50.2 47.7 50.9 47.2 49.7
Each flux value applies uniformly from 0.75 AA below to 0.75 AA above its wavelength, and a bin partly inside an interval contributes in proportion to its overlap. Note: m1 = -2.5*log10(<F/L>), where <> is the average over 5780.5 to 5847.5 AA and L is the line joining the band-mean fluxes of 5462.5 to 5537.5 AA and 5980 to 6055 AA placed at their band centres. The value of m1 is 0.11 mag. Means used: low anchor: 64.6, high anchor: 50.9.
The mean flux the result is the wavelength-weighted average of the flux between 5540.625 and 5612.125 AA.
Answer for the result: 61.8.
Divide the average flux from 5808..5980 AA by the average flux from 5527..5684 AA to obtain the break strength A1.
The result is 0.90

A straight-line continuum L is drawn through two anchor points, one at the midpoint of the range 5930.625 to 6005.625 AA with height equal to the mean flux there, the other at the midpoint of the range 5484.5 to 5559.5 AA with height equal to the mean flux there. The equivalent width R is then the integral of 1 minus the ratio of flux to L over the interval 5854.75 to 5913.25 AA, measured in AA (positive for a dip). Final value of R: -1.1 AA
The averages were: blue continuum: 62.9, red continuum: 51.9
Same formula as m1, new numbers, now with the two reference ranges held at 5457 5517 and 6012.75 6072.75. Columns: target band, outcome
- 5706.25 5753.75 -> 0.12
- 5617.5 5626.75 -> 0.14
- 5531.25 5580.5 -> 0.02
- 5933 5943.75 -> 0.02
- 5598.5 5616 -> 0.05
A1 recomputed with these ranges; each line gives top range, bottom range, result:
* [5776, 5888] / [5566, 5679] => 0.91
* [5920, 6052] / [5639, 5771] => 0.95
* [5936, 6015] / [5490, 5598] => 0.83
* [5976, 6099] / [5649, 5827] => 0.97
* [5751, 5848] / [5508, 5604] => 0.83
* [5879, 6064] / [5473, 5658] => 0.84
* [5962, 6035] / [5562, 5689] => 0.91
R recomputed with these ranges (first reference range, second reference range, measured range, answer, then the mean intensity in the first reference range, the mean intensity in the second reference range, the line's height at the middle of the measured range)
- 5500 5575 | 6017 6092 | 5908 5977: 2.0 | 62.2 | 49.7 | 52.4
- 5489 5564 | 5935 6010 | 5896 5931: 1.3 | 62.8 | 52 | 53.4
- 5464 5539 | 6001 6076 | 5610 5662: 4.7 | 64.4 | 50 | 60.8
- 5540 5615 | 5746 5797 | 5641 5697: 4.5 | 61.6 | 53.3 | 57.7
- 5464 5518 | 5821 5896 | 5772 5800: 1.4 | 65.6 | 54.7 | 56.9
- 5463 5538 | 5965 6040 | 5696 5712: 1.9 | 64.5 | 51.6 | 59.3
